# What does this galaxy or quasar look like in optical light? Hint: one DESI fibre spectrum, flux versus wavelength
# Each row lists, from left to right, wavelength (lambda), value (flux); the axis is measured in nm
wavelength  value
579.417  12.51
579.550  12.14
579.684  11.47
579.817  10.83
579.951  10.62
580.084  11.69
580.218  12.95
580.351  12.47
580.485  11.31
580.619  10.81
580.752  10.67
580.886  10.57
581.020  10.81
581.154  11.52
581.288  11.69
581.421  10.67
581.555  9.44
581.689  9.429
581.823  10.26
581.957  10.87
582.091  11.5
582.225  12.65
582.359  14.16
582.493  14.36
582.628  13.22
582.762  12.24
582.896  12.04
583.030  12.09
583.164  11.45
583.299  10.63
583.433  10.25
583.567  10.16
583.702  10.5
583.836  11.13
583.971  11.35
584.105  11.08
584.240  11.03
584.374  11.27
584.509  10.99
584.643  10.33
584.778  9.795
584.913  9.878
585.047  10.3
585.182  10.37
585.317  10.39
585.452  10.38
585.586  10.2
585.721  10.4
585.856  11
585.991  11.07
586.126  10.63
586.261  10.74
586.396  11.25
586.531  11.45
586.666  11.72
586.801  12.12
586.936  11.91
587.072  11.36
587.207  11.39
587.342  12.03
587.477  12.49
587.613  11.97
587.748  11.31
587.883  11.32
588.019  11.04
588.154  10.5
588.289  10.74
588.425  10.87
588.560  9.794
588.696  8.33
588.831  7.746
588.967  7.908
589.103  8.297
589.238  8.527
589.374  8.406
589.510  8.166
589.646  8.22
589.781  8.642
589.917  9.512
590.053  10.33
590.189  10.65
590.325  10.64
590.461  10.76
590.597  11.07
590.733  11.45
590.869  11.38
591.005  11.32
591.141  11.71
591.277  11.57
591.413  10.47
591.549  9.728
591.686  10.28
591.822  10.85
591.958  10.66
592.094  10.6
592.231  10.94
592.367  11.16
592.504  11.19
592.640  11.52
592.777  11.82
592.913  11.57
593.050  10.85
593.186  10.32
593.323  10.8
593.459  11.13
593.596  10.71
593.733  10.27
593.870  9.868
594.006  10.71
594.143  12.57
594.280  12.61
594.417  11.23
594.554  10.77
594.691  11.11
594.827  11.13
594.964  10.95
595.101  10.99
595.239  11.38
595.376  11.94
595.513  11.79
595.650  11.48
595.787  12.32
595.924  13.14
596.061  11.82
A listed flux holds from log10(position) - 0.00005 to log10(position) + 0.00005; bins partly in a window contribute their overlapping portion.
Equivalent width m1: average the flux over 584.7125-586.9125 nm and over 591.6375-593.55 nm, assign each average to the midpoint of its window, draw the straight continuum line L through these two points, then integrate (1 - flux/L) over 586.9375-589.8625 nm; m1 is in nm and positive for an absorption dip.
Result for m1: 0.23 nm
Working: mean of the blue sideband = 10.8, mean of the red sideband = 11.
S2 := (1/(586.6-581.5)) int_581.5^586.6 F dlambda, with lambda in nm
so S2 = 11.1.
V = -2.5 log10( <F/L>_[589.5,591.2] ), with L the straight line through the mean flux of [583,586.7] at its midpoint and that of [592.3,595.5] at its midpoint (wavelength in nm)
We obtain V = 0.066 mag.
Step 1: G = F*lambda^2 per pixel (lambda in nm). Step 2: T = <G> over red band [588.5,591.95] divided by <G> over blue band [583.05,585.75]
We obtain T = 0.9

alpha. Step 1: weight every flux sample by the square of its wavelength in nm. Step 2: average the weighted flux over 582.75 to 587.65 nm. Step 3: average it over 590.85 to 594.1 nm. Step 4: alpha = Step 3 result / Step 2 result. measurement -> 1.01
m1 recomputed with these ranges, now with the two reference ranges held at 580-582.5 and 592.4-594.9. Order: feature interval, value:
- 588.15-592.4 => 0.44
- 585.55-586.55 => 0.04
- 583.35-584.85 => 0.08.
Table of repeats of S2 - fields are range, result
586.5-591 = 10.4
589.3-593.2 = 10.5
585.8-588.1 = 11.5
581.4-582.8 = 11.7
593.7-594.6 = 11.2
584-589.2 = 10.7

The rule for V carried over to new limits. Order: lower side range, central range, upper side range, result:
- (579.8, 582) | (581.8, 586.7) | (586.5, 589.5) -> -0.04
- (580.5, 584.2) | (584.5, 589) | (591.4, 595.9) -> 0.05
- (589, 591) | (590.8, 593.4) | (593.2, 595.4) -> -0.06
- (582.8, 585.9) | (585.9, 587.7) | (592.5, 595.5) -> -0.07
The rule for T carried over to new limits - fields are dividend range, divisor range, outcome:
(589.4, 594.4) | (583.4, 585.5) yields 1.04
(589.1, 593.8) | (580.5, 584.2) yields 0.96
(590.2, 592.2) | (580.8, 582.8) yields 0.97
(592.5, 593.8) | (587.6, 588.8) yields 1.07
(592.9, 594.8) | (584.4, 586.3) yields 1.08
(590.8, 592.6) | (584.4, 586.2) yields 1.07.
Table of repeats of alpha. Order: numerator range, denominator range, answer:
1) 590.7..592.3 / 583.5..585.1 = 1.05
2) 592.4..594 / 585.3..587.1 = 1.01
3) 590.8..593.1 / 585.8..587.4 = 0.99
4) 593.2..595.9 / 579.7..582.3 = 1.06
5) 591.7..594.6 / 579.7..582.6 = 1.01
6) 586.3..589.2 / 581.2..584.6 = 0.96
